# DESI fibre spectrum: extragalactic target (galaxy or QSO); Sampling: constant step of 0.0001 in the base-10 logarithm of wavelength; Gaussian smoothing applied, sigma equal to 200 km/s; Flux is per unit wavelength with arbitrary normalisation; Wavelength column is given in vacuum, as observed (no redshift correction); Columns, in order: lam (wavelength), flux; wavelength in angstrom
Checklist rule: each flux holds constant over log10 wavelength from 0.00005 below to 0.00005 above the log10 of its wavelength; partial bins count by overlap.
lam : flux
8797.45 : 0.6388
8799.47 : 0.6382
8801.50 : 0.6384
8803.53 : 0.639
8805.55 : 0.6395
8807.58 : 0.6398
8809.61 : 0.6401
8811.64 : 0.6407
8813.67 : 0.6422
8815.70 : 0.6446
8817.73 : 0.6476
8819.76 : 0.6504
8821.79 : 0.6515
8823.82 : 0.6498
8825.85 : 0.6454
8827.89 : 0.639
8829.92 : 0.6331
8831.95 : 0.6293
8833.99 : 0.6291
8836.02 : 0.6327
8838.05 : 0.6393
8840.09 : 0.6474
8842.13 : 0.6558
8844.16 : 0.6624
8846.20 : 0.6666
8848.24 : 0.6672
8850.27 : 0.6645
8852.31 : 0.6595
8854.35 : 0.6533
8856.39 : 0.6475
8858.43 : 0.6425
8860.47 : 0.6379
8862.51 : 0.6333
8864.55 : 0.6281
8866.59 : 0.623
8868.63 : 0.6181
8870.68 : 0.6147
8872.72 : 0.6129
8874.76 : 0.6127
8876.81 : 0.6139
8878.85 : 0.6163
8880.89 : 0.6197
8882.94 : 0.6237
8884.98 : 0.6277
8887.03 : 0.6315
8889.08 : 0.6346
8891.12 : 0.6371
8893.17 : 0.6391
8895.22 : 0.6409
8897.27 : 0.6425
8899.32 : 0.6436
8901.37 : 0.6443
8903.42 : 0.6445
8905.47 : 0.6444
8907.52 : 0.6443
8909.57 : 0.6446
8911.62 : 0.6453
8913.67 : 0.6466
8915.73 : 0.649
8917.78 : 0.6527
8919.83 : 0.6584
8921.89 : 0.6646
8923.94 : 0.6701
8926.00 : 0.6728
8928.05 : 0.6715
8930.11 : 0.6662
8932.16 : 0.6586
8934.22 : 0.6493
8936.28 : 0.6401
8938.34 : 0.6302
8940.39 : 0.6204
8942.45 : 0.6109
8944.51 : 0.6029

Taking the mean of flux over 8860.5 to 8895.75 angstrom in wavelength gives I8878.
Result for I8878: 0.625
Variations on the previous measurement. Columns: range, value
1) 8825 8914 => 0.638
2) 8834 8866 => 0.648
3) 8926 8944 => 0.644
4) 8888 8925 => 0.647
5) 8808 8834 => 0.642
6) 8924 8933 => 0.668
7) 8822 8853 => 0.648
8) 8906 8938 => 0.655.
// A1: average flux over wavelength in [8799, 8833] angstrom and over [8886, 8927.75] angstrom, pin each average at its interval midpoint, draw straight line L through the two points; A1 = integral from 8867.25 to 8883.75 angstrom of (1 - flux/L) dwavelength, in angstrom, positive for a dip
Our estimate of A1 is 0.7 angstrom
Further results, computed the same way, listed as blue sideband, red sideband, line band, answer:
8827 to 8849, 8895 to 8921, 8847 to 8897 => 1.0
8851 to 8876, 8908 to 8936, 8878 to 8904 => 0.4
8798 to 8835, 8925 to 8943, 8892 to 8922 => 0.0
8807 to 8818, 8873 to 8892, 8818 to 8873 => -0.8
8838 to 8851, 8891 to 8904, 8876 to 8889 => 0.5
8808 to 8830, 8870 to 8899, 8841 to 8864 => -0.6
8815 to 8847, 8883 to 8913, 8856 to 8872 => 0.3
